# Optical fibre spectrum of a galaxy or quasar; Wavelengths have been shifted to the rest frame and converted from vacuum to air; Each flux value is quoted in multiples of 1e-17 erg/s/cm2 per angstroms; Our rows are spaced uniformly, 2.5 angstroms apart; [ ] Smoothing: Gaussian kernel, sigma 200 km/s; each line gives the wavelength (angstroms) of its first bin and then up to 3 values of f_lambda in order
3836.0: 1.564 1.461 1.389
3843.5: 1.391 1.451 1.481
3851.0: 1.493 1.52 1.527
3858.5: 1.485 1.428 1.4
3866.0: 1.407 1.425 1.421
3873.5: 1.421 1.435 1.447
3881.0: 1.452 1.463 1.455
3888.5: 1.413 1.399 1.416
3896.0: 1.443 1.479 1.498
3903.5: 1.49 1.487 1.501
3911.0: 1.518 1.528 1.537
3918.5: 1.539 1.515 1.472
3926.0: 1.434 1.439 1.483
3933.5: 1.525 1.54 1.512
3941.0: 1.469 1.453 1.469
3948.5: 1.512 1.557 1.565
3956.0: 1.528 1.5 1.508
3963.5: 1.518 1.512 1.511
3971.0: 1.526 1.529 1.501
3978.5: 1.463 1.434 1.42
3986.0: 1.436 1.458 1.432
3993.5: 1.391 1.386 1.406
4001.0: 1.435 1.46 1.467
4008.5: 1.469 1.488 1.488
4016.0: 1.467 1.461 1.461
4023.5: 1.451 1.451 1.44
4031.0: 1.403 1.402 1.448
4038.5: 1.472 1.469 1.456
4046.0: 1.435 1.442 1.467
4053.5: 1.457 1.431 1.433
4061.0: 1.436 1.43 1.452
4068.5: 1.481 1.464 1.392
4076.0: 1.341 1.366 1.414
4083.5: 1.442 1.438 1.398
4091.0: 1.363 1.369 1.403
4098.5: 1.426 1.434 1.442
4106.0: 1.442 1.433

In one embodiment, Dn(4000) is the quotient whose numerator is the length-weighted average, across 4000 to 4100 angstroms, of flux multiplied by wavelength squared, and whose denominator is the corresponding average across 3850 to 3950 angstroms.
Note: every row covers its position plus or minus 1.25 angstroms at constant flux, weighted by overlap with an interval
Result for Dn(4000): 1.05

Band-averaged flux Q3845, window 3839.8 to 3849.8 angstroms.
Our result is 1.43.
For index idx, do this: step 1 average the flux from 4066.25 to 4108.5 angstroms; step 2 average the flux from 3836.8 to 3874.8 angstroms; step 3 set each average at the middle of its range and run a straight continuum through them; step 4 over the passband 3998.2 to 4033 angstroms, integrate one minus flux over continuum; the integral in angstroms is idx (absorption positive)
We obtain -0.7 angstroms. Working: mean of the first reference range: 1.45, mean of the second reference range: 1.41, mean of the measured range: 1.45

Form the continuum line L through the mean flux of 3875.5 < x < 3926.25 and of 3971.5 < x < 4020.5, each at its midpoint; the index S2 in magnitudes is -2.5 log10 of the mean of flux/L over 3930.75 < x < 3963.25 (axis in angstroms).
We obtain -0.03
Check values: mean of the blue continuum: 1.47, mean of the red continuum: 1.45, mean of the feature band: 1.51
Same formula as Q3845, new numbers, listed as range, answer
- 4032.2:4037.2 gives 1.42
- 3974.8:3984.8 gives 1.45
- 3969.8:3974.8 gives 1.53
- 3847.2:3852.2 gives 1.49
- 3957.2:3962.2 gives 1.5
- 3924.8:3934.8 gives 1.47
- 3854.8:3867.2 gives 1.45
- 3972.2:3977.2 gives 1.52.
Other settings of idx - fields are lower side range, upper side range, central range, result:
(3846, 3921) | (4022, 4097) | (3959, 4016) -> -0.9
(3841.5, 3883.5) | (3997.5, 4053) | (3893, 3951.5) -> -1.7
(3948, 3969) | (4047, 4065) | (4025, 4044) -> 0.2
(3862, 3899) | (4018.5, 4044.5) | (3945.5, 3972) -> -1.5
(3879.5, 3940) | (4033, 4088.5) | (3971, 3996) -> 0.1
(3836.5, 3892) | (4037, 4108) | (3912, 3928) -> -0.7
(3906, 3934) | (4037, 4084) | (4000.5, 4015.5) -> -0.1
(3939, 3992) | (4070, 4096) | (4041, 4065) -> -0.4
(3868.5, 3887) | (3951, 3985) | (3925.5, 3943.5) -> -0.1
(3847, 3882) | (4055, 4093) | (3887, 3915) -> -0.5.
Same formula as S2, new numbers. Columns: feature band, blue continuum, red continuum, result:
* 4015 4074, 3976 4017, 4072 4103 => -0.02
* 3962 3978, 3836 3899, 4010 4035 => -0.05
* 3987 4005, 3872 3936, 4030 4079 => 0.02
